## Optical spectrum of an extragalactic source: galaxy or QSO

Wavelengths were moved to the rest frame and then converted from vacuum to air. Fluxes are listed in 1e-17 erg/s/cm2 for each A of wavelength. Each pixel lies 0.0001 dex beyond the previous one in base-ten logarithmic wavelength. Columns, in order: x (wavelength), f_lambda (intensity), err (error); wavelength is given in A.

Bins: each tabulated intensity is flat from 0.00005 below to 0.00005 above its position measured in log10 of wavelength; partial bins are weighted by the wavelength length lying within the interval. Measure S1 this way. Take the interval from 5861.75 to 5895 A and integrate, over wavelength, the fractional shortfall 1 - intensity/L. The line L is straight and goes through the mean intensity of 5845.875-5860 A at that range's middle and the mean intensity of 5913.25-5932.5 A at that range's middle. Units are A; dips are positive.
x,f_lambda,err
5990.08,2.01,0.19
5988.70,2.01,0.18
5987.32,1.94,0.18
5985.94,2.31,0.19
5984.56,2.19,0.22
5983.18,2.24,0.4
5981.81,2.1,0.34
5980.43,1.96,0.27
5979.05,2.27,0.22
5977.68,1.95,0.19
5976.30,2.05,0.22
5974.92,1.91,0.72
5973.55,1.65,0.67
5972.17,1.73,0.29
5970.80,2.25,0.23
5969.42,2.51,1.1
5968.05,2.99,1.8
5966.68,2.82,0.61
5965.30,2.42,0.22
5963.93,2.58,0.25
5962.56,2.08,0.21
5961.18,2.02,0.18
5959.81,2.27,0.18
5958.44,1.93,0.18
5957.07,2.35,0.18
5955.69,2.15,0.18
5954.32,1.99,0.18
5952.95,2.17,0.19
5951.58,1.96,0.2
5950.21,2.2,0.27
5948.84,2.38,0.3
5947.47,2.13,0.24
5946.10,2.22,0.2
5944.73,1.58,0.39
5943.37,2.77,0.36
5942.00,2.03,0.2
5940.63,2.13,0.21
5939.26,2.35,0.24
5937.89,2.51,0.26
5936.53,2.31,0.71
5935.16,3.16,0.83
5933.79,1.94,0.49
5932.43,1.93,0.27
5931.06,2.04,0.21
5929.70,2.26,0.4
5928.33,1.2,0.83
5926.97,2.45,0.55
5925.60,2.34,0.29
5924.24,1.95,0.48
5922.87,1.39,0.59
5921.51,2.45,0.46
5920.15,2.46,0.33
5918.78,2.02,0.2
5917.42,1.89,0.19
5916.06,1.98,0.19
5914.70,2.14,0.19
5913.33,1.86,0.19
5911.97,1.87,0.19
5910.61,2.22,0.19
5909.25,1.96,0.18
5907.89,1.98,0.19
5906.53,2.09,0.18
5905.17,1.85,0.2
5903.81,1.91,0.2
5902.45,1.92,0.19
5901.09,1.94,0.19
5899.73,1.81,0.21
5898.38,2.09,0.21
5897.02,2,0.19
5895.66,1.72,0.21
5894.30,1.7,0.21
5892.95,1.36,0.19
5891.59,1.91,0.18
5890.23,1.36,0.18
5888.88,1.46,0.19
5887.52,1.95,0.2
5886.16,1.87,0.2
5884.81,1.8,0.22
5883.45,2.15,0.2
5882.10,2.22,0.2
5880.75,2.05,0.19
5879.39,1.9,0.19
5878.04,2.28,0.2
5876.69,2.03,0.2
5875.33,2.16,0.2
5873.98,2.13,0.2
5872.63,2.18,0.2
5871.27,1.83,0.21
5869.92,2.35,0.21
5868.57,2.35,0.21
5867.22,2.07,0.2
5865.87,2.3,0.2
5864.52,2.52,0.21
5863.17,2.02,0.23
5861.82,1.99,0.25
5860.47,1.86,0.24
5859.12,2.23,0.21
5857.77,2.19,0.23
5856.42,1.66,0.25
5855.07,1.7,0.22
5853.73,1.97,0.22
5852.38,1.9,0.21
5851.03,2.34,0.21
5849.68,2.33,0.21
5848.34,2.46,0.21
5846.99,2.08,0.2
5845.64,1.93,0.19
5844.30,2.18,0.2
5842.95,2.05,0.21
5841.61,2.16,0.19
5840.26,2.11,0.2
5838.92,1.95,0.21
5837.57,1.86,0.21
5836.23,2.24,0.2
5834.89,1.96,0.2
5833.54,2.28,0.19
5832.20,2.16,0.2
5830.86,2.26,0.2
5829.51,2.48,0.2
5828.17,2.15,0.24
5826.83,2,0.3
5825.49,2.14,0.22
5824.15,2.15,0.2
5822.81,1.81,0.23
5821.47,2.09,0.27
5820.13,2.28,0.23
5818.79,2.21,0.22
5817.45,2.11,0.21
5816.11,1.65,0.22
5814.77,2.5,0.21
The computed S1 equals 1.0 A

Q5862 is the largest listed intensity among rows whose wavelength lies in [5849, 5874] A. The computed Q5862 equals 2.52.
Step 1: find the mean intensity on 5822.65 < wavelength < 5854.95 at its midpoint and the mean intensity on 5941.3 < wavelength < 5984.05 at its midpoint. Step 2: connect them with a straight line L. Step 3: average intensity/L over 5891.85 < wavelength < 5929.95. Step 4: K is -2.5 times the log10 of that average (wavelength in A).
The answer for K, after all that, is 0.11 mag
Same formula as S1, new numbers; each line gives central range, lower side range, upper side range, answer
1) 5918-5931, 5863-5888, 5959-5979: 0.7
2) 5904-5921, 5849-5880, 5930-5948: 1.3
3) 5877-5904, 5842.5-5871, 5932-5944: 4.2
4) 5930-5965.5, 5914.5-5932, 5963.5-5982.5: -1.4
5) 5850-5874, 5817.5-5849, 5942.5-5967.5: 0.7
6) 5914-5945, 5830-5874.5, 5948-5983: 0.2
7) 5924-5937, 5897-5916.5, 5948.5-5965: -0.6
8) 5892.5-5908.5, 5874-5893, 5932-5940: 1.5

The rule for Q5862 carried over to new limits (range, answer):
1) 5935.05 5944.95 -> 3.16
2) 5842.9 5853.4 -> 2.46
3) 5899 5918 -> 2.22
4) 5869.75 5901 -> 2.35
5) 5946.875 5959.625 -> 2.38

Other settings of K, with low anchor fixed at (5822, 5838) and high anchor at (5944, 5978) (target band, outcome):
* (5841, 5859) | 0.03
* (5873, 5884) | 0.01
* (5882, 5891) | 0.19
